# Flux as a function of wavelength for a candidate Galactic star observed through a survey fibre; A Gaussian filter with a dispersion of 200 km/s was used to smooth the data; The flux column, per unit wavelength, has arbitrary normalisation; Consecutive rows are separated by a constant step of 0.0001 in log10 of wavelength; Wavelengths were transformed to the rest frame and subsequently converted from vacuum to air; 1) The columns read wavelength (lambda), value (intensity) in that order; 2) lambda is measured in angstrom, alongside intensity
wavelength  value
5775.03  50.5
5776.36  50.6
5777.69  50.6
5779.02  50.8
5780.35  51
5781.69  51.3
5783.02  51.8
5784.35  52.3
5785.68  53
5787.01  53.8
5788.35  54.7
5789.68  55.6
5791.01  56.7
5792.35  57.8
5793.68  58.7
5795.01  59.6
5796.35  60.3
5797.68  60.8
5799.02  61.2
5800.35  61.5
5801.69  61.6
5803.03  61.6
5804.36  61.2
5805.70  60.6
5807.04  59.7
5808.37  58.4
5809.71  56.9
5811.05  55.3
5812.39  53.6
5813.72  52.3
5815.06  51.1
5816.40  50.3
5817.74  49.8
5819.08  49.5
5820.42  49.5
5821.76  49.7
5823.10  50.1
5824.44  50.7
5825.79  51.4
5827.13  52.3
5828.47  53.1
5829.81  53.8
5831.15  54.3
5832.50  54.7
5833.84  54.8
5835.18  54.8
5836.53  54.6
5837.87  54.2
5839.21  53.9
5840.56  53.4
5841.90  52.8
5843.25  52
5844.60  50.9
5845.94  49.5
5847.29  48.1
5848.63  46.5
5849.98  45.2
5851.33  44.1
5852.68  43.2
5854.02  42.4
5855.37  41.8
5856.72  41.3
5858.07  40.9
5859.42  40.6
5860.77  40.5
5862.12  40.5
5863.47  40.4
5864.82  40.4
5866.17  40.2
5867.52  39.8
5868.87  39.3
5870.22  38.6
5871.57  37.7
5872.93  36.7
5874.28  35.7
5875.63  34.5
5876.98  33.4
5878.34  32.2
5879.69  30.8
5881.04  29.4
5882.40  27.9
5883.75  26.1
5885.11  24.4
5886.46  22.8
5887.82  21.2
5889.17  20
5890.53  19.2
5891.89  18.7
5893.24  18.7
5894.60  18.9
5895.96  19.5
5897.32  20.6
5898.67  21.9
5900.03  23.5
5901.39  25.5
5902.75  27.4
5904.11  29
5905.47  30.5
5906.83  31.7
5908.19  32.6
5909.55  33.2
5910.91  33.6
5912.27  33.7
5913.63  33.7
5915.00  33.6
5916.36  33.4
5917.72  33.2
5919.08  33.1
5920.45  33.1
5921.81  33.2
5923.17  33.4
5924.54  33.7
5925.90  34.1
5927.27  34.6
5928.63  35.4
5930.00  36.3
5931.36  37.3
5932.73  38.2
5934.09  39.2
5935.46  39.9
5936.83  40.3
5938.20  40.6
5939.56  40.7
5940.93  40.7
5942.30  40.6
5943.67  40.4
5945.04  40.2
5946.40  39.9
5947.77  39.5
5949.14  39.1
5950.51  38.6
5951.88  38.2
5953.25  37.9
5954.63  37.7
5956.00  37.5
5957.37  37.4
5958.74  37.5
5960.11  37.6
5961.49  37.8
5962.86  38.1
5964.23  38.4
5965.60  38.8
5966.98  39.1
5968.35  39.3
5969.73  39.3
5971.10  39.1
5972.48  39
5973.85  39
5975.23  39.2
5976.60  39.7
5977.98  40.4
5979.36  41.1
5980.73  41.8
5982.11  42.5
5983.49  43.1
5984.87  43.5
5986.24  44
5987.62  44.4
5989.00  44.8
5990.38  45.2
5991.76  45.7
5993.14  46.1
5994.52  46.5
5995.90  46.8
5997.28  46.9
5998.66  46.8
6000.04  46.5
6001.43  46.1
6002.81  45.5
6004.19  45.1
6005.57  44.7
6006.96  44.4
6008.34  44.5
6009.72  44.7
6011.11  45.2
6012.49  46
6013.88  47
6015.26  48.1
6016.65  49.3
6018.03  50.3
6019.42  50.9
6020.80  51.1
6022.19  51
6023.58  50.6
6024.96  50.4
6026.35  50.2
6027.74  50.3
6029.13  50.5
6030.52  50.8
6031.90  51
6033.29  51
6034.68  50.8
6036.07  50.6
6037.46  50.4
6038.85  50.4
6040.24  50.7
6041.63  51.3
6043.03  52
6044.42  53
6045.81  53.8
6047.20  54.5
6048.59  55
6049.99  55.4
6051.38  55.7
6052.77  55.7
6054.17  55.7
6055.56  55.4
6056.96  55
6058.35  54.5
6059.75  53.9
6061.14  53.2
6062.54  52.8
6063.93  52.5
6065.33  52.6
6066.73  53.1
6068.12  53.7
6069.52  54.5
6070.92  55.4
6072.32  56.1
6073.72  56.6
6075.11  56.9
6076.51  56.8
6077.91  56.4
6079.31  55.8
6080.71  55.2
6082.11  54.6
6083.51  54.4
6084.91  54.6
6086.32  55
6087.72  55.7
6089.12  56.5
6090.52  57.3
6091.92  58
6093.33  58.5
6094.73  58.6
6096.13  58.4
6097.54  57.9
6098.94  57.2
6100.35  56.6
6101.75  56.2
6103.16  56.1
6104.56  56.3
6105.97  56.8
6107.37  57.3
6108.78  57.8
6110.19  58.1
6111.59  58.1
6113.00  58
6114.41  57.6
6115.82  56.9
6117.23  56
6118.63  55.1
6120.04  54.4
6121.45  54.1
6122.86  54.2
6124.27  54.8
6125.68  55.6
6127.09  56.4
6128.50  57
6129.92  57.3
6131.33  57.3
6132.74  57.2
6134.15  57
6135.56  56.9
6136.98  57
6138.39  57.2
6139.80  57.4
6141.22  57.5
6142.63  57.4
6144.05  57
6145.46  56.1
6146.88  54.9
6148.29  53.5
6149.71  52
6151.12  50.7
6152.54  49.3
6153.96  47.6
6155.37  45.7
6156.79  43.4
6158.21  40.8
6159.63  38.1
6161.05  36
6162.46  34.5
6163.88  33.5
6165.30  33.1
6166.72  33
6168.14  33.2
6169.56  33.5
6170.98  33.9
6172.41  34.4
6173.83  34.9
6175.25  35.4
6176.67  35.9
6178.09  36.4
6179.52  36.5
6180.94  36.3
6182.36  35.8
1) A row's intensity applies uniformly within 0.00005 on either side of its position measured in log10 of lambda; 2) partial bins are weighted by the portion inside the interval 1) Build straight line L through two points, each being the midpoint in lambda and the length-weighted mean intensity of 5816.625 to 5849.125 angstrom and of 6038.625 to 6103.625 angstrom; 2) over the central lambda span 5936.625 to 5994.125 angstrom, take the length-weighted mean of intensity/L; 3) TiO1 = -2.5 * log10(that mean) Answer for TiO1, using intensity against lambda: 0.309 mag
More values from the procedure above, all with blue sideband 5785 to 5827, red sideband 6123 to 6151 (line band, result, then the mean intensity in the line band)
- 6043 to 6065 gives 0.034 mag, 54.3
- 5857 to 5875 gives 0.378 mag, 39.4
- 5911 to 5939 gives 0.492 mag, 35.5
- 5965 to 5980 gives 0.379 mag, 39.4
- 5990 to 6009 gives 0.218 mag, 45.8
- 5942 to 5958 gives 0.393 mag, 38.9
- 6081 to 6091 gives 0.013 mag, 55.4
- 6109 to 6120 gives -0.017 mag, 57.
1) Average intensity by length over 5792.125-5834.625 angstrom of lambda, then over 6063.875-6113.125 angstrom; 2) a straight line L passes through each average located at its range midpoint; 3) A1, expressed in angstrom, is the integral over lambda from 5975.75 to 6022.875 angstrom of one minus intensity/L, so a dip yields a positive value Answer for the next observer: 8.8 angstrom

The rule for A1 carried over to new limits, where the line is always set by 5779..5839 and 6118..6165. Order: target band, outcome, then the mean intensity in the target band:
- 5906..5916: 3.85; 33.1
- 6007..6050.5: 2.02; 50.2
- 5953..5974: 5.91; 38.3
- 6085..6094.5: -0.86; 56.8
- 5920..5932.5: 4.42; 34.7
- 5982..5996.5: 2.25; 44.9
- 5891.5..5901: 5.91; 20.5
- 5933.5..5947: 3.36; 40.3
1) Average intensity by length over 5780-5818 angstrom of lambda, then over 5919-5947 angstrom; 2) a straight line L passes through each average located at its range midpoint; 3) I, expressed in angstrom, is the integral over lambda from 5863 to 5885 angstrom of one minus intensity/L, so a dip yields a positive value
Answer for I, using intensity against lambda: 5.3 angstrom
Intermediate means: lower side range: 56.4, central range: 34.9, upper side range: 37.5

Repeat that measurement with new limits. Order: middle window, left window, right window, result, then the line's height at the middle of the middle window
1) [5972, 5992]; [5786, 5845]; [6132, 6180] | 3.2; 50.2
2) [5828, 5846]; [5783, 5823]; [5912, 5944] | -1.0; 50.6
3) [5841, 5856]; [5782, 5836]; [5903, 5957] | 0.6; 49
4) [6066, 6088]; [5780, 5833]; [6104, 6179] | -2.1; 50.5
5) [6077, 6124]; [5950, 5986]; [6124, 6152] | -3.8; 52.3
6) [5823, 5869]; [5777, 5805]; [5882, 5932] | -4.5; 43.3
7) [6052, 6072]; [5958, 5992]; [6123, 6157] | -2.6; 48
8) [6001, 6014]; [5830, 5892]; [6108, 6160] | 0.7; 47.8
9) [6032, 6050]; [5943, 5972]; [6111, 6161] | -2.5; 45.7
